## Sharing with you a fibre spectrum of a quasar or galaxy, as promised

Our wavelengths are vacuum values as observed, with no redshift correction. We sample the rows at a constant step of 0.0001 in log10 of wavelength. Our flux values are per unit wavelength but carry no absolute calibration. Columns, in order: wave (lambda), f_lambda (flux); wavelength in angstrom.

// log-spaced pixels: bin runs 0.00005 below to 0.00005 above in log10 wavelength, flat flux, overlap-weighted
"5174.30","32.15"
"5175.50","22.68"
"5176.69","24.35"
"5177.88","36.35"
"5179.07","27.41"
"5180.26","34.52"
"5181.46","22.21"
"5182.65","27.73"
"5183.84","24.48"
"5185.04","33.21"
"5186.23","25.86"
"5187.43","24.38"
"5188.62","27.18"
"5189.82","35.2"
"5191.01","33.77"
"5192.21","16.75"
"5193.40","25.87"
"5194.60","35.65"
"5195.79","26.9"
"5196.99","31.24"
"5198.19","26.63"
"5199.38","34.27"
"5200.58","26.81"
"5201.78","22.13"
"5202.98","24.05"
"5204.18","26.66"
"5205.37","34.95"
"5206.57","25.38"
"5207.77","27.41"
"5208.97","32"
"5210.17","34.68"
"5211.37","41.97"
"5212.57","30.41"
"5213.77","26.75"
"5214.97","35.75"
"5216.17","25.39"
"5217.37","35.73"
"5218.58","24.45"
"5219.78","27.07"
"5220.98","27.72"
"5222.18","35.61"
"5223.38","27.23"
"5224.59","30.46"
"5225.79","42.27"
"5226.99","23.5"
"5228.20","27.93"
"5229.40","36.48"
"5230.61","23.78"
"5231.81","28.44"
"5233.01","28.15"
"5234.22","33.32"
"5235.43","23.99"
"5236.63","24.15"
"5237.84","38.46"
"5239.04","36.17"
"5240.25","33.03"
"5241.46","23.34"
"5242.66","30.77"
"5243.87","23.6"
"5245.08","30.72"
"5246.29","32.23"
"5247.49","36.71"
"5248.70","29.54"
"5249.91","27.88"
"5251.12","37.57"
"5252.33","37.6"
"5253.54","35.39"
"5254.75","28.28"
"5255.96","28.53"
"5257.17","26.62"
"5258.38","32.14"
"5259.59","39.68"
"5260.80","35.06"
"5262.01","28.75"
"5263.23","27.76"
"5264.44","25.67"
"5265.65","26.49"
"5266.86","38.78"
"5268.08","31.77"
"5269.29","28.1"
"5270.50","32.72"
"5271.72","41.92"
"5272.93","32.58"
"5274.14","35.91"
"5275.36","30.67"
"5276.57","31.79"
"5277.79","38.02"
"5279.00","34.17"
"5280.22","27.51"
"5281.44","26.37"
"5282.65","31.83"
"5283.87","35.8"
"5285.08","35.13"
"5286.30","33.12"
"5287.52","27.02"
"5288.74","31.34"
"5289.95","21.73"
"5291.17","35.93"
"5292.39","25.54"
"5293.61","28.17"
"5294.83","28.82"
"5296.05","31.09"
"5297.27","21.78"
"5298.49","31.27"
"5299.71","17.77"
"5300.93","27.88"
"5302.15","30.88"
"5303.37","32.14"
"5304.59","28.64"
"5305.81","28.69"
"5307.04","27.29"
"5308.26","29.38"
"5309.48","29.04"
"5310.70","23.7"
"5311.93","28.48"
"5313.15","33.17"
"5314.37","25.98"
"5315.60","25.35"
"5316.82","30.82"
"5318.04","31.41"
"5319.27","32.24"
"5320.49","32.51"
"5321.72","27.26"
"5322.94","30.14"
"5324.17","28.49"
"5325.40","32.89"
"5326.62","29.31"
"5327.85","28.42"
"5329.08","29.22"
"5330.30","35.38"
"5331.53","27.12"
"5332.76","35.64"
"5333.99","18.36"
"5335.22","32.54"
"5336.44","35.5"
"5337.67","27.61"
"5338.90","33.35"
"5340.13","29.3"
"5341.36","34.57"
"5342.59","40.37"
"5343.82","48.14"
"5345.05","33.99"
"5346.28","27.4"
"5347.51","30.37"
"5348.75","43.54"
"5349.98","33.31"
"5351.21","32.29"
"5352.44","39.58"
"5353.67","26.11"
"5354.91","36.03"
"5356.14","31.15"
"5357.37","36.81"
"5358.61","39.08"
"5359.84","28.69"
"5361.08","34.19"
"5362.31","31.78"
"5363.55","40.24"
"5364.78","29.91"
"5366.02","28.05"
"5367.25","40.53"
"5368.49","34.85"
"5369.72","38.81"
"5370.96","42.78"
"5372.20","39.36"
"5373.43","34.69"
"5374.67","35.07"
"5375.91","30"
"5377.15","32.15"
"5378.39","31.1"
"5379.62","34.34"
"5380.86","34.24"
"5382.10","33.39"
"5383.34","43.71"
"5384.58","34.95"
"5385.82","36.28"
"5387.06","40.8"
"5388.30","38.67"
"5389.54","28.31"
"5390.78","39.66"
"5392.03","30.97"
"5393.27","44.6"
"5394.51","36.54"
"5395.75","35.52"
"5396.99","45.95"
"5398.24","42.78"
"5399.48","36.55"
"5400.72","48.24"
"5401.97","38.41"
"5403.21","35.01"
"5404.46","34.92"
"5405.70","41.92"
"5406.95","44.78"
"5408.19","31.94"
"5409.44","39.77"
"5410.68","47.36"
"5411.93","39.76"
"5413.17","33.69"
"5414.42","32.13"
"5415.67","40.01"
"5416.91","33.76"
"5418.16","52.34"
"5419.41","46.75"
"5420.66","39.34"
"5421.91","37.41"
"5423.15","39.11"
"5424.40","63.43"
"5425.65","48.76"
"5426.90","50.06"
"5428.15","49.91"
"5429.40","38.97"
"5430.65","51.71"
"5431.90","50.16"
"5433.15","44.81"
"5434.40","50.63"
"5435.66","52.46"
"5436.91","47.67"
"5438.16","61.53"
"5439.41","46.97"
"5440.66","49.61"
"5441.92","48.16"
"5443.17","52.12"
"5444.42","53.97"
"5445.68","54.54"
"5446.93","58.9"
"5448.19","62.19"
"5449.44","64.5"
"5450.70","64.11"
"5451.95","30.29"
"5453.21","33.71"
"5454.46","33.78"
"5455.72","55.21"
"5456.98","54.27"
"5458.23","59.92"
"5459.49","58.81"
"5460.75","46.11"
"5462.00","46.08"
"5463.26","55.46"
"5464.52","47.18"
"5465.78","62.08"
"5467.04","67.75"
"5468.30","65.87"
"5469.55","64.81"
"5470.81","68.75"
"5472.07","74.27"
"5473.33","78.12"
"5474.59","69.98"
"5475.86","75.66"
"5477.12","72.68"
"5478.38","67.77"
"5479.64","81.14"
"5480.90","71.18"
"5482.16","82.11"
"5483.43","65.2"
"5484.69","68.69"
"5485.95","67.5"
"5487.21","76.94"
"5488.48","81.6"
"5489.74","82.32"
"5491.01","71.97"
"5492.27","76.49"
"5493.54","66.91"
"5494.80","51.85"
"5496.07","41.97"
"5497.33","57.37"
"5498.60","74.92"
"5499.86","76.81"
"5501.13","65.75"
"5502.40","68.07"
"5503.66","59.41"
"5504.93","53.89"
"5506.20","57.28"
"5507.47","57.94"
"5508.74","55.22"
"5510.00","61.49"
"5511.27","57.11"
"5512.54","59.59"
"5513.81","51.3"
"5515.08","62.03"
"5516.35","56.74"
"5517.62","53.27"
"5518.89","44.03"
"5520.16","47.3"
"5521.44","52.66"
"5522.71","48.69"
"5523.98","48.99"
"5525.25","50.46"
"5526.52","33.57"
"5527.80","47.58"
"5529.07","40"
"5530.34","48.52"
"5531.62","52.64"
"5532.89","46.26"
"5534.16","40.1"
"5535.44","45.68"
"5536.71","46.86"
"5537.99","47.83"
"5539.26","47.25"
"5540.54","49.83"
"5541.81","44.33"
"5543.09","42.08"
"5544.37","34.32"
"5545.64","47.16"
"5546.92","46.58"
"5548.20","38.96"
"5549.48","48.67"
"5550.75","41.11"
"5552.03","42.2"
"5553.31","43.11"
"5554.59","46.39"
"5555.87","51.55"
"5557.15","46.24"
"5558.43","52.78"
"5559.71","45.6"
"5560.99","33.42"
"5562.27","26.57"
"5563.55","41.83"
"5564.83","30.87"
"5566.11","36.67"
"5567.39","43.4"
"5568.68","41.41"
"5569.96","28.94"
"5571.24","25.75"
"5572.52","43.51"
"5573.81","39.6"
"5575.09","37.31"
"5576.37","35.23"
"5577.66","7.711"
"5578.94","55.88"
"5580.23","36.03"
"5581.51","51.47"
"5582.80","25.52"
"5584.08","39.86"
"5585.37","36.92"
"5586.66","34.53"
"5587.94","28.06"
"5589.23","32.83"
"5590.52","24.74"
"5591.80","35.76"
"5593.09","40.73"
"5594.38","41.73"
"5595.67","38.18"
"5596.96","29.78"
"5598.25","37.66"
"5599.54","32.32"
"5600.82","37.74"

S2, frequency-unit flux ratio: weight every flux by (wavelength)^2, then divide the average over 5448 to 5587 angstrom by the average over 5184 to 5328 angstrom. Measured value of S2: 1.9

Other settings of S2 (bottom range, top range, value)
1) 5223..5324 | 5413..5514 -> 2.04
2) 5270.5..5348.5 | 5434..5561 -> 1.94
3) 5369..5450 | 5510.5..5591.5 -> 1.05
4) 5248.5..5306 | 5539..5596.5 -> 1.41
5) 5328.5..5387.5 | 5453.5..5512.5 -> 1.96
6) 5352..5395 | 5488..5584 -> 1.45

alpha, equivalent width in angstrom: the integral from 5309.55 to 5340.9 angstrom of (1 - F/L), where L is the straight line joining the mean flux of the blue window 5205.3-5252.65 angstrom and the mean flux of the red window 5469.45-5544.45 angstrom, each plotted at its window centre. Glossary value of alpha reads 8.34 angstrom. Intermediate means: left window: 30.7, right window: 59.2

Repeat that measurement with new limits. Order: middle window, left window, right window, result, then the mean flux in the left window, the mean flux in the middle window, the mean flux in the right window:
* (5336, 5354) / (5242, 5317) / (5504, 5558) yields 0.4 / 30.5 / 34.5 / 48.6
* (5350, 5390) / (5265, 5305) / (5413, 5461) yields 5.7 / 30.7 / 34.9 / 48.7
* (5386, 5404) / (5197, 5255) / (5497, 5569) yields 0.9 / 30.4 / 38.6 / 48.9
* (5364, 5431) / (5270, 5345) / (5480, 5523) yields 9.5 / 30.7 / 39.1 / 62.7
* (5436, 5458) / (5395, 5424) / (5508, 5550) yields -4.5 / 40.1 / 51.4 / 48.4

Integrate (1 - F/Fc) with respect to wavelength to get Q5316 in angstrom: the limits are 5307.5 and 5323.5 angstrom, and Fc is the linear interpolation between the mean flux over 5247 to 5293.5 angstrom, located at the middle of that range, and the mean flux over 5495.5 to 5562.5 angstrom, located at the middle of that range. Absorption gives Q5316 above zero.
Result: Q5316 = 2.67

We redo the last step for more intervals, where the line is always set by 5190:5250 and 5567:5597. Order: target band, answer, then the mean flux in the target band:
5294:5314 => 2.0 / 28.1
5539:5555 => -4.0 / 43.9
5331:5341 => 0.5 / 30.1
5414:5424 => -2.3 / 40.8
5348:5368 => -1.5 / 34.4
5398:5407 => -2.0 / 39.9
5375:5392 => -1.4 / 35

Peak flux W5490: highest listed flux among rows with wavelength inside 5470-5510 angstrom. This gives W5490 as 82.32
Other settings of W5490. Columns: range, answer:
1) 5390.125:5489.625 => 82.11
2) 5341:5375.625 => 48.14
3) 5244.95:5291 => 41.92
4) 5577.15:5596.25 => 55.88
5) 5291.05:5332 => 35.93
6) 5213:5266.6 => 42.27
